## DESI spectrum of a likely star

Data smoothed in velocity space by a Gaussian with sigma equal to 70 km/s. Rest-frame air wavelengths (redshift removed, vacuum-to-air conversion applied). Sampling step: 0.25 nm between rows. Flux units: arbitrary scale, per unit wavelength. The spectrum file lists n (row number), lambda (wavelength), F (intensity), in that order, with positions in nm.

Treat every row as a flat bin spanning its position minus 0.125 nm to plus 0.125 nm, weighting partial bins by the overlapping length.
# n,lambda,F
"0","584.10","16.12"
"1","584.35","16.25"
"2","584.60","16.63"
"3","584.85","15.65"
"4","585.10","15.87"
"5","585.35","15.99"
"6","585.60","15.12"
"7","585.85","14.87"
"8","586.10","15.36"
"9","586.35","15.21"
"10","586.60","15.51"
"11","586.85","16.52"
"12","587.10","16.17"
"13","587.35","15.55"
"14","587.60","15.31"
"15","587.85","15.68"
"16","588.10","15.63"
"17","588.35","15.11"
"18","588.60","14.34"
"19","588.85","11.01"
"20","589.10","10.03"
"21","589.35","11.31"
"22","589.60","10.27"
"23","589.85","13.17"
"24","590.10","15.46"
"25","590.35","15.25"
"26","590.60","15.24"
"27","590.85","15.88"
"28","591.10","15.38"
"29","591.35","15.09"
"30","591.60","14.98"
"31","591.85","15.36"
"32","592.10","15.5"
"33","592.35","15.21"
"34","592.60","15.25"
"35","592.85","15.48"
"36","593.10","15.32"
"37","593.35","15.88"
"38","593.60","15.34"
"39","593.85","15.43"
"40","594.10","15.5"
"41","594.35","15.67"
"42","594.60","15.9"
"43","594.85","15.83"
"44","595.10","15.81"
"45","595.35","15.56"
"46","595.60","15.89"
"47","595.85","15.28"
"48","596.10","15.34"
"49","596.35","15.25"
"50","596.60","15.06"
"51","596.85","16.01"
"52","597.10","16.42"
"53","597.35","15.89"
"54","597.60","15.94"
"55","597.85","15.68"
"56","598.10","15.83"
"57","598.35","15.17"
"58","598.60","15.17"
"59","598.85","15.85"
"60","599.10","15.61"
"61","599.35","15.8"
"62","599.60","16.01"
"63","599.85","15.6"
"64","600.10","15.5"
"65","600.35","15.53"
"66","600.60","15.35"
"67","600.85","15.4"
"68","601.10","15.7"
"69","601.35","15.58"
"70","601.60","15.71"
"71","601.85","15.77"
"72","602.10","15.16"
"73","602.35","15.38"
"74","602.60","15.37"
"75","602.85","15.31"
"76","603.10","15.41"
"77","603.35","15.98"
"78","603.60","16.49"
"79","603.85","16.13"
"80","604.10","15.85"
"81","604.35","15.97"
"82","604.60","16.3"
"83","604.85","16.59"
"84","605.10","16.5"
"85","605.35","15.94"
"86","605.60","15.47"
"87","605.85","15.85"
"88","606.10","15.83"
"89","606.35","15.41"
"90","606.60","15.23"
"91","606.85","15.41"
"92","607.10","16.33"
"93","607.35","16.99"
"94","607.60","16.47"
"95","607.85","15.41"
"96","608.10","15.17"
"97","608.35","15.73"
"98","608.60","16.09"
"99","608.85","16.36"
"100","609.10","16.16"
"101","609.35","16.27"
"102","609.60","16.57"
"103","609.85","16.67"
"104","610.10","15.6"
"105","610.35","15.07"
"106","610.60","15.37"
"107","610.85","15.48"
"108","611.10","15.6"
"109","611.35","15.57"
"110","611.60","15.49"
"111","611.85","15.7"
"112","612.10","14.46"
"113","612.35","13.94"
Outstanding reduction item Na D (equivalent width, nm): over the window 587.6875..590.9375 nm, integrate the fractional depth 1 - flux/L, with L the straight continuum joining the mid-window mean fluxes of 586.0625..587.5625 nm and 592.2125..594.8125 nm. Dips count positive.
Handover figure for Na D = 0.40 nm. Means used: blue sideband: 15.7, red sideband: 15.5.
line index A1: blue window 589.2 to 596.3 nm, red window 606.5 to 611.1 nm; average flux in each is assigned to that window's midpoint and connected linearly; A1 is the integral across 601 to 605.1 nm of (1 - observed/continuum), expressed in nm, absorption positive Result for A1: -0.06 nm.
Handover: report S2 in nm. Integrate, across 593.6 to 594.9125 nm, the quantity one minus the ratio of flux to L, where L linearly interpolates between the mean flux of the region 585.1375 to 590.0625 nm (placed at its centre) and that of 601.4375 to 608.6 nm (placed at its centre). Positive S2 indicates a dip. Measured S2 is -0.06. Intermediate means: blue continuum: 14.4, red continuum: 15.8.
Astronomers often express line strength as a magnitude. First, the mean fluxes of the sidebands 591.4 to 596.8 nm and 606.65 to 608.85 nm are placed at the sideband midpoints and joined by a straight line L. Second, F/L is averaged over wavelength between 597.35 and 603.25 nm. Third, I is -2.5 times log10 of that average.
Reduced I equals 0.01 mag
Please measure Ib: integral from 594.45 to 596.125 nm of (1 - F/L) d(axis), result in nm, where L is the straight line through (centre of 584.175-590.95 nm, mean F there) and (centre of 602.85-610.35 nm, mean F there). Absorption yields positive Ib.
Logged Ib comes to -0.05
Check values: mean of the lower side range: 14.8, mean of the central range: 15.7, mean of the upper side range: 16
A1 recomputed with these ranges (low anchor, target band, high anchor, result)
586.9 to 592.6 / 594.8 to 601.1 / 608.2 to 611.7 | -0.26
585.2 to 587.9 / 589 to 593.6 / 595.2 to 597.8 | 0.33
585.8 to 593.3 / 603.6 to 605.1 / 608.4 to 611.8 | -0.07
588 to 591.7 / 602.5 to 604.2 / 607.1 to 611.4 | -0.05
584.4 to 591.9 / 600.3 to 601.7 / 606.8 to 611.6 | -0.01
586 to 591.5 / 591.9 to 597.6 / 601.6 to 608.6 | -0.23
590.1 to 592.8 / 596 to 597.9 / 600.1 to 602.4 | -0.03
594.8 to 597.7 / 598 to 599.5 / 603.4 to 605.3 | 0.03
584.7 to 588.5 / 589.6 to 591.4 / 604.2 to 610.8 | 0.10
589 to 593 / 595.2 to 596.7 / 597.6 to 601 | -0.03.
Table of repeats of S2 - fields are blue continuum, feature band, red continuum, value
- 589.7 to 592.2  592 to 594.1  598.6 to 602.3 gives -0.03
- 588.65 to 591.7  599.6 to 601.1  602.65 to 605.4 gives -0.02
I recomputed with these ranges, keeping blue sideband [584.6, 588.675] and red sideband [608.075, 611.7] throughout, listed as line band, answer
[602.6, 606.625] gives -0.01 mag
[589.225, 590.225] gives 0.23 mag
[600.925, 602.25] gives 0.01 mag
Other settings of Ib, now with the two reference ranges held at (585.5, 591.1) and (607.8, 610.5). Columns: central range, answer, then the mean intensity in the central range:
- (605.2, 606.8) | 0.01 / 15.6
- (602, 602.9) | 0.01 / 15.3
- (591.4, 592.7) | -0.05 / 15.3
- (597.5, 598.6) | -0.03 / 15.6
